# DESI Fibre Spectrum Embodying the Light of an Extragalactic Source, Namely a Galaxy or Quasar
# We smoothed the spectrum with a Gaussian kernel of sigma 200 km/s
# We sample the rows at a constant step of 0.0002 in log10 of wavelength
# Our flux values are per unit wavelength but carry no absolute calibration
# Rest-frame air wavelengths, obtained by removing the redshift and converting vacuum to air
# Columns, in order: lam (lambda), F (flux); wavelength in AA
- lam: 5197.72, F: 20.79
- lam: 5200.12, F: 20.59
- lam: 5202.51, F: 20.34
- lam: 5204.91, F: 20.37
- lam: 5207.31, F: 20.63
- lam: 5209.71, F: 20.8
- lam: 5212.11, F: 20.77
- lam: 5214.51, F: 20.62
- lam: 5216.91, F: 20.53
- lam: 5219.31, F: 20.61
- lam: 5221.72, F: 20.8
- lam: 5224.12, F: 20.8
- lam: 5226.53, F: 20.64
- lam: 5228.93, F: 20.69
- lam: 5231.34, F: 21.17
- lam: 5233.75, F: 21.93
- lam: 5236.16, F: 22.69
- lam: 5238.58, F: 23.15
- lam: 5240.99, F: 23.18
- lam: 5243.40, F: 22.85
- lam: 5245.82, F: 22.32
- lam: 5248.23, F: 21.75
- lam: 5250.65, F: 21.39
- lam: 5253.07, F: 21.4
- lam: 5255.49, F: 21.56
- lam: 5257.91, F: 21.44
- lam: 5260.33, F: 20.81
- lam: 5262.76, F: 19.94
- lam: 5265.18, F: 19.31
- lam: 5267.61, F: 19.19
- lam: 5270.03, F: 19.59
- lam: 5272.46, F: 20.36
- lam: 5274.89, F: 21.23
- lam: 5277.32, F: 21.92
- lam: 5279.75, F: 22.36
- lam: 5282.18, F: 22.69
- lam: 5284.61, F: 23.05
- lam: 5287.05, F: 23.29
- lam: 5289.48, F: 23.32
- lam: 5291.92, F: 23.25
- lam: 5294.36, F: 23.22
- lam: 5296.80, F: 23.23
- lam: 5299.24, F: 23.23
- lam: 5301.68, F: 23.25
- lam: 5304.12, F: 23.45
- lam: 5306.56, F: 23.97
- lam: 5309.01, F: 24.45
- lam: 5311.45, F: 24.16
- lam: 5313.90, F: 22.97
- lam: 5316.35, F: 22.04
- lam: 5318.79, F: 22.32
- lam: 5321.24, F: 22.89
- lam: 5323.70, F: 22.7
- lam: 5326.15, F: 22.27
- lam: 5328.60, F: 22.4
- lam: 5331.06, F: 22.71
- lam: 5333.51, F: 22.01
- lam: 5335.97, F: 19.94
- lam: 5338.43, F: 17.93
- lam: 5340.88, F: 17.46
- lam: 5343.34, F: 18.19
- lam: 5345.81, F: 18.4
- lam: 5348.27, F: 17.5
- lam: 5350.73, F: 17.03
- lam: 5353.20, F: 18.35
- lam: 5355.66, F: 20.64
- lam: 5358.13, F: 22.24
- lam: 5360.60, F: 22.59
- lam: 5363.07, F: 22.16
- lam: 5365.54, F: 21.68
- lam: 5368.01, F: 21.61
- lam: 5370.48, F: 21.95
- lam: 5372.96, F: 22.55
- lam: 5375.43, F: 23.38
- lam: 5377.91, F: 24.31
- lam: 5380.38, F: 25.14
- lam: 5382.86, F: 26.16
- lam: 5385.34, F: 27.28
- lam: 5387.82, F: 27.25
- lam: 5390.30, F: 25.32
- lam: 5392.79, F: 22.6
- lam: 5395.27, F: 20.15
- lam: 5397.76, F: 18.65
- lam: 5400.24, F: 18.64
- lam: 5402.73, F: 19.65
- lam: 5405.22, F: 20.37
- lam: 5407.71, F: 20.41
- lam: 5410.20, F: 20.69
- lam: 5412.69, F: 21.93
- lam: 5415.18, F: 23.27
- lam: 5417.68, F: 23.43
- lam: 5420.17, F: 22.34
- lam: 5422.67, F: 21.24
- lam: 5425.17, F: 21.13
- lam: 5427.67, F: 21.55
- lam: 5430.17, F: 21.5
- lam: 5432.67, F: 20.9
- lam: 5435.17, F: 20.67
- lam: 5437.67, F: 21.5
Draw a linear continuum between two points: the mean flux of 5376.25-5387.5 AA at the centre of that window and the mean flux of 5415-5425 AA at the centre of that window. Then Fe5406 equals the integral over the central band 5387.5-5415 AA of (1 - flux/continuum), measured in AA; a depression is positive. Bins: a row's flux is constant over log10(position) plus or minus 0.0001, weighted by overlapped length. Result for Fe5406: 3.1 AA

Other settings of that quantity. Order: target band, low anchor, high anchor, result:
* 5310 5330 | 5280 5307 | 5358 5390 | 0.6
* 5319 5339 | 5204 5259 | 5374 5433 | 0.2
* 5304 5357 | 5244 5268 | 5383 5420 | 1.5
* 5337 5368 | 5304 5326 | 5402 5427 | 4.0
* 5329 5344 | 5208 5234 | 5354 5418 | 1.4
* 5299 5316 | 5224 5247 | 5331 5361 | -2.7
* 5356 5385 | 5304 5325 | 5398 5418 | -1.8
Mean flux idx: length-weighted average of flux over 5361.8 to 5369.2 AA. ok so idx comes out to 21.8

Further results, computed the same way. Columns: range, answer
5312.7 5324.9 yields 22.6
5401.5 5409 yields 20.1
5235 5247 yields 22.8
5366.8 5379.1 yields 22.8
